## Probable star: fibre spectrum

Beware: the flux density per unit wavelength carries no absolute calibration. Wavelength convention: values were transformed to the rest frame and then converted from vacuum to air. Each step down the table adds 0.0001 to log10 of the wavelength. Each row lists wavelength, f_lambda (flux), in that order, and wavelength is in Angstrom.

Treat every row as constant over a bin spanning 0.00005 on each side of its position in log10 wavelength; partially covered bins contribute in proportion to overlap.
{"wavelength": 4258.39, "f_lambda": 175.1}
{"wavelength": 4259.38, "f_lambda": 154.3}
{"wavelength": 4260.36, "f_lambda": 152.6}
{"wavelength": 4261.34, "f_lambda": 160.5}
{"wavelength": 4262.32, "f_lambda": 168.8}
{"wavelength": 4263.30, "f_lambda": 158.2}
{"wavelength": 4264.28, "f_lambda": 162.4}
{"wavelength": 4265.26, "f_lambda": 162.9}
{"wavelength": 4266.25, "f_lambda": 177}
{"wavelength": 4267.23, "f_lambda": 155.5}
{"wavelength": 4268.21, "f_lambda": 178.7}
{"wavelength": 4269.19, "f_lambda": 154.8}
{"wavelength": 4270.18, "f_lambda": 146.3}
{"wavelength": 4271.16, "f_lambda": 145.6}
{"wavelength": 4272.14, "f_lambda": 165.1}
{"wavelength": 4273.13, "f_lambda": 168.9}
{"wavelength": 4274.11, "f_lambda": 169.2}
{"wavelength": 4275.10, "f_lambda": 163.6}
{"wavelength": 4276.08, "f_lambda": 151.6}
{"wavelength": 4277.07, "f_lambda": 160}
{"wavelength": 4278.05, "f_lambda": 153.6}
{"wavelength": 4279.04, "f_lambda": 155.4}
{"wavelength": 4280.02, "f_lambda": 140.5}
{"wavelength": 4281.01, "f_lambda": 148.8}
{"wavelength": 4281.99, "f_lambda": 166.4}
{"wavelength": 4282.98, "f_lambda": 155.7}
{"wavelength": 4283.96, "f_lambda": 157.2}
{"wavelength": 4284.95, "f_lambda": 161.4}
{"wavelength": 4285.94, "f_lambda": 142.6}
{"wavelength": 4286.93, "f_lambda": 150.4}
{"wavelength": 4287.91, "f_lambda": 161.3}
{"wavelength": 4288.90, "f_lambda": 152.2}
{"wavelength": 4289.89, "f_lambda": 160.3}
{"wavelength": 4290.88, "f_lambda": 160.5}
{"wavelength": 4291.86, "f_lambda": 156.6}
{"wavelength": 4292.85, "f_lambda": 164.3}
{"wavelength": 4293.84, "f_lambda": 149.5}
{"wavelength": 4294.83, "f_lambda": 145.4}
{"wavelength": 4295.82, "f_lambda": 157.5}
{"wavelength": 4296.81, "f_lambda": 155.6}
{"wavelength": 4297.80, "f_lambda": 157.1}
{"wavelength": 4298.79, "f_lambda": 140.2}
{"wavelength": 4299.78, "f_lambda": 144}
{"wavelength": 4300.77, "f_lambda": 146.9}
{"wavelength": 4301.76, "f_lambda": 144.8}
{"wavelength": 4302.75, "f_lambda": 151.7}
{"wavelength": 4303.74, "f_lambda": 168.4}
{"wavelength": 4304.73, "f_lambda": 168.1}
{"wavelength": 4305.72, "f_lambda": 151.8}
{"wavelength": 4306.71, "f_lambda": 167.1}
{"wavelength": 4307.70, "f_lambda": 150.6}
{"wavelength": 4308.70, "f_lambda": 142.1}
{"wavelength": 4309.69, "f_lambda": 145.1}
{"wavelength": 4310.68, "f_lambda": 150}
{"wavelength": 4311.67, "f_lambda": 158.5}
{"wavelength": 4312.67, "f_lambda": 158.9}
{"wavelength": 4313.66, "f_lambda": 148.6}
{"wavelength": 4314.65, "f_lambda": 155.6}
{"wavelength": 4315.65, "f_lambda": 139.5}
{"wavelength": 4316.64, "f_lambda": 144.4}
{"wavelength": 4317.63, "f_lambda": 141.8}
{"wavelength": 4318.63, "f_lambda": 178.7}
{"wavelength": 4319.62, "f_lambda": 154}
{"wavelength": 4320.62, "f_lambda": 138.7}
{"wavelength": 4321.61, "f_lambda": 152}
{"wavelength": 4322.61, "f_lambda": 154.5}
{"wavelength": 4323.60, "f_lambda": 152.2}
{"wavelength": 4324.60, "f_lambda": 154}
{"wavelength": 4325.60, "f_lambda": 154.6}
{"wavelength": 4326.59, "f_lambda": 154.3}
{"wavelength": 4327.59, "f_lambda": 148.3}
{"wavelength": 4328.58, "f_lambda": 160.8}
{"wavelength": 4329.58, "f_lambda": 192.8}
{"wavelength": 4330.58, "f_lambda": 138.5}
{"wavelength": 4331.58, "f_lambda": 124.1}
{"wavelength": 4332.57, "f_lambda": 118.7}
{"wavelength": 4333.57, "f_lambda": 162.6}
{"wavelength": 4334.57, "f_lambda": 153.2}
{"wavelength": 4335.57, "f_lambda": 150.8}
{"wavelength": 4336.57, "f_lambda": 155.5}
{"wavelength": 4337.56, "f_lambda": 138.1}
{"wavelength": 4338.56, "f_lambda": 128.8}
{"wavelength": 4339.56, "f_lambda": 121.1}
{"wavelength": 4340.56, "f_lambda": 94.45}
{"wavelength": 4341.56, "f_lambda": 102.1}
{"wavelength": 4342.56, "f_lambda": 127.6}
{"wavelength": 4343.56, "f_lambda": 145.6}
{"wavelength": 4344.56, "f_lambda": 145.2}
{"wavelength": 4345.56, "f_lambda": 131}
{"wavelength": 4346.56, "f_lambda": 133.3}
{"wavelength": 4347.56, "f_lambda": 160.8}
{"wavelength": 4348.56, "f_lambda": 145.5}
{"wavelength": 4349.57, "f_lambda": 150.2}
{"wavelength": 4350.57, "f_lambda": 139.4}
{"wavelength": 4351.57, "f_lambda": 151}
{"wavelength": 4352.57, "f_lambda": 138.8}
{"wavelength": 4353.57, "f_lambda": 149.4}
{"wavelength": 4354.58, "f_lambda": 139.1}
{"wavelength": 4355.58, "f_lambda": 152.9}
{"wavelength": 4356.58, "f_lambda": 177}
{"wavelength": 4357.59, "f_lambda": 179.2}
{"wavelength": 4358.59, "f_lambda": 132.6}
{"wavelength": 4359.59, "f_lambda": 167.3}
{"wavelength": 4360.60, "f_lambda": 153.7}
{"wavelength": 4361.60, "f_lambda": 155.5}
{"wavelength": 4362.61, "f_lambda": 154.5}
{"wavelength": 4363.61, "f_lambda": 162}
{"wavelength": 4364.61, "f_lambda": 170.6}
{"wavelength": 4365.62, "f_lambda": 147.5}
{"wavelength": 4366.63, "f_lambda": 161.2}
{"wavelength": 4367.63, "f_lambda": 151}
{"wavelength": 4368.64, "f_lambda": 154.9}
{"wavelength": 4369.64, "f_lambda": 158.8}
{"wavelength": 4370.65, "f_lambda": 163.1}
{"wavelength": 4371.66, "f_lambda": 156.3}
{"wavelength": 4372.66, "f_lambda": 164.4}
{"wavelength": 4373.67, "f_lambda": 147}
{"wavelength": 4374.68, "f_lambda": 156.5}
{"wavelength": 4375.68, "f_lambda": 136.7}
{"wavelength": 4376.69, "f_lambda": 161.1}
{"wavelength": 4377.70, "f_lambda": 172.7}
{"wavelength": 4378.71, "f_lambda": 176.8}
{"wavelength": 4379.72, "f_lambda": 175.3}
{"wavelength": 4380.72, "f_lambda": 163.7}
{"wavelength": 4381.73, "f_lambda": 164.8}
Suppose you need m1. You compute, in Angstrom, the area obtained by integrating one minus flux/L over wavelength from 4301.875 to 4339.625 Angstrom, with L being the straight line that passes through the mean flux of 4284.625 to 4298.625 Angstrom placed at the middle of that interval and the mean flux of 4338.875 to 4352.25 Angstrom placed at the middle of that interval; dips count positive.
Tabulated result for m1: -1.9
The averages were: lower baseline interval 155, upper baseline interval 134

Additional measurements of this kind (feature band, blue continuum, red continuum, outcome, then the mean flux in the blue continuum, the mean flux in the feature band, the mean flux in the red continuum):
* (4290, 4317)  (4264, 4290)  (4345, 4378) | 0.65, 158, 153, 154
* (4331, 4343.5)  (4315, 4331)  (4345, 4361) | 1.65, 154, 132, 150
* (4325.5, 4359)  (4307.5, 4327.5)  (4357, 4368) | 2.38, 151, 144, 158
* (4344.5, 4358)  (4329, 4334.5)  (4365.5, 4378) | 0.23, 148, 149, 156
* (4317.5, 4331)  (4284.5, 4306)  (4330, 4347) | -1.48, 154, 156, 134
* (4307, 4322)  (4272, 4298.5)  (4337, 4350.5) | -0.64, 156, 151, 133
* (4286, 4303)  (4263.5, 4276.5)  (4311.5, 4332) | 0.52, 162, 153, 153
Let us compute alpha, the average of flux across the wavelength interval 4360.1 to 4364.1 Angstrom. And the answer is 157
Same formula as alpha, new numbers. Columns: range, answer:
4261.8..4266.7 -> 166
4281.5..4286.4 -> 157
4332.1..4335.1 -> 145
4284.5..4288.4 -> 154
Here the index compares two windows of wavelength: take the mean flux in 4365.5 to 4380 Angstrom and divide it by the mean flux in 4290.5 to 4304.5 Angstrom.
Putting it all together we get 1.04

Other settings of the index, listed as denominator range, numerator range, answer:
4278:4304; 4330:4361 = 0.93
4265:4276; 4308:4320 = 0.93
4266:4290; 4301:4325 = 0.97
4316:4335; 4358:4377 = 1.03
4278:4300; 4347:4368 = 1.00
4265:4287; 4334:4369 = 0.93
